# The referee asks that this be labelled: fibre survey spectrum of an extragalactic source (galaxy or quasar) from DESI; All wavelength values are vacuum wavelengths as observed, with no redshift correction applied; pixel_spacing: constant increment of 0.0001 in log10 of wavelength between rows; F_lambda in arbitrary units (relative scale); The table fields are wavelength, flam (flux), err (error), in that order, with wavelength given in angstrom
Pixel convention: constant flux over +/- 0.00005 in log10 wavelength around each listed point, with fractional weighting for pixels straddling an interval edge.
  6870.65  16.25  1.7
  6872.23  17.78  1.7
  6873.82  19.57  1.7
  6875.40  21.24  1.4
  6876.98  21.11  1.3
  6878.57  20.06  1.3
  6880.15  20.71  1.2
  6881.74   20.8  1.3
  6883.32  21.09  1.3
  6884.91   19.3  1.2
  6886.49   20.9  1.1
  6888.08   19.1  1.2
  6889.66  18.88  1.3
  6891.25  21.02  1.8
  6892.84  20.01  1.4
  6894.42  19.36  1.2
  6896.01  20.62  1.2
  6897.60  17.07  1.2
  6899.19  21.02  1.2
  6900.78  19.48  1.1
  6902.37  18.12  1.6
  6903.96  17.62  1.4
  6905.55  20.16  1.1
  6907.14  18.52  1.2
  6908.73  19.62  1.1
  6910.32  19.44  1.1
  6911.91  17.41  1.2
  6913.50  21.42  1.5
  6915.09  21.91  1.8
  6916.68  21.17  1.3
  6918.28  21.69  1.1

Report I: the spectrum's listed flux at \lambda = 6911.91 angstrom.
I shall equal 17.41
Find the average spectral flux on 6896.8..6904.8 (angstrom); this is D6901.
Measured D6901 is 18.7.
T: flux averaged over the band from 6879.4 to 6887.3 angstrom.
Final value 20.5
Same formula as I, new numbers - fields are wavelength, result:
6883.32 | 21.09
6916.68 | 21.17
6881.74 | 20.8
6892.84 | 20.01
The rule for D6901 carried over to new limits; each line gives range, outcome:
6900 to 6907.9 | 18.8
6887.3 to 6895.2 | 19.7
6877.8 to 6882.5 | 20.5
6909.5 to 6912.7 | 18.4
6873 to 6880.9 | 20.5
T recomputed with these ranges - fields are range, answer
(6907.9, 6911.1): 19.5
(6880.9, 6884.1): 20.9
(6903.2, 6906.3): 18.9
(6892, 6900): 19.6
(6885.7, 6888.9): 20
